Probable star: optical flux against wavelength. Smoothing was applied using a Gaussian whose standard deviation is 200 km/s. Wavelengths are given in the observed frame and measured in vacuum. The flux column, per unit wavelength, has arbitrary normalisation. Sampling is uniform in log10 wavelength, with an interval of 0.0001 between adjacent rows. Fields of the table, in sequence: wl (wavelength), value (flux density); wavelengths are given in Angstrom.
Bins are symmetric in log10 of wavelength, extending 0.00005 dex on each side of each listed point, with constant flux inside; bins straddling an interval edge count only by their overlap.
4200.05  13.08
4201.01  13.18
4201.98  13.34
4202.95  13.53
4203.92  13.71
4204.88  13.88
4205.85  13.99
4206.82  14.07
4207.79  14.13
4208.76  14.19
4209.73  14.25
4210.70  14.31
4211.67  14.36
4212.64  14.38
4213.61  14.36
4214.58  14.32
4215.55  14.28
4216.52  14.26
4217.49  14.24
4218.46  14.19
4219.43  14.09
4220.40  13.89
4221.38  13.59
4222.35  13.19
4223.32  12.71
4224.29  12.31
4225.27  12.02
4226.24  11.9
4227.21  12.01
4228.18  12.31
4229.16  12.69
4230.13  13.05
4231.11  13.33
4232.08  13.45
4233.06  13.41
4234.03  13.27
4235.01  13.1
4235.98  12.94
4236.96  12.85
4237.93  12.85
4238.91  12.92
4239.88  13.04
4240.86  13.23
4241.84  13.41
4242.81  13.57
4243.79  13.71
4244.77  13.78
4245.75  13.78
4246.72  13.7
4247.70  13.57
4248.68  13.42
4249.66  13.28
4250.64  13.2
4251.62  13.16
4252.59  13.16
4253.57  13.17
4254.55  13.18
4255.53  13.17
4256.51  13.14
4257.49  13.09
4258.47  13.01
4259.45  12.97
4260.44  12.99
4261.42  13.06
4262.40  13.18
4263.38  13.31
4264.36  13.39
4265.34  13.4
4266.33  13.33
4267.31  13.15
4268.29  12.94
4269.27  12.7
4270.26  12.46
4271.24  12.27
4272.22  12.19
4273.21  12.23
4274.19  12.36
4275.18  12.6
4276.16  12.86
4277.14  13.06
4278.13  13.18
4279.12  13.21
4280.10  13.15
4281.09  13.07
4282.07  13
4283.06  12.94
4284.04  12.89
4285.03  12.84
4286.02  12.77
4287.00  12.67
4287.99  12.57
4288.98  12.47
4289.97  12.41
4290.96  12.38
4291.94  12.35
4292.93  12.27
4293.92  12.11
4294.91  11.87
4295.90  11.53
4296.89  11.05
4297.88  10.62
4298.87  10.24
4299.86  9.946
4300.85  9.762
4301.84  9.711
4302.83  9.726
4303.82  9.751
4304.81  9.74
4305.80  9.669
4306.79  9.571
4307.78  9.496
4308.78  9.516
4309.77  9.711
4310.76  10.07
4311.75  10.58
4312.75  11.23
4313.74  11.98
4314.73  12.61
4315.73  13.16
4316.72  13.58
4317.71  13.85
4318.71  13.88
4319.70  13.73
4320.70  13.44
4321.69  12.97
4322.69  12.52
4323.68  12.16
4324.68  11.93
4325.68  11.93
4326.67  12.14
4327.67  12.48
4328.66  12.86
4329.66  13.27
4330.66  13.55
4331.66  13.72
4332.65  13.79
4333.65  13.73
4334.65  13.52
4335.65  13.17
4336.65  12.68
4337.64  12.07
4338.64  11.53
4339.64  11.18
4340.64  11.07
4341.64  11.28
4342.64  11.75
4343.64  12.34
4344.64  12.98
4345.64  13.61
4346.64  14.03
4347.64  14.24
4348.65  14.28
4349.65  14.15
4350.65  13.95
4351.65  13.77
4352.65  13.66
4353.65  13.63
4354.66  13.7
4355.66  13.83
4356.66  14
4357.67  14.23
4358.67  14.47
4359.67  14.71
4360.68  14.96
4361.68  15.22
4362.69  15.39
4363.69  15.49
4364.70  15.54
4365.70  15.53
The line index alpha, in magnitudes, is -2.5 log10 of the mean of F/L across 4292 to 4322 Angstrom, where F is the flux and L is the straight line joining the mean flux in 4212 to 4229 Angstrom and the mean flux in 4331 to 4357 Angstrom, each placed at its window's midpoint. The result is 0.17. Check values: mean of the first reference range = 13.4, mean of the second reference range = 13.1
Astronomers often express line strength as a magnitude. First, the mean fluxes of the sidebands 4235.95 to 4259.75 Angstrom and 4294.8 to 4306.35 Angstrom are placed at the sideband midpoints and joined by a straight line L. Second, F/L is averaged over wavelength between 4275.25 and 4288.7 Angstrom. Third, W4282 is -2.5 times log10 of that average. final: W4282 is -0.145 mag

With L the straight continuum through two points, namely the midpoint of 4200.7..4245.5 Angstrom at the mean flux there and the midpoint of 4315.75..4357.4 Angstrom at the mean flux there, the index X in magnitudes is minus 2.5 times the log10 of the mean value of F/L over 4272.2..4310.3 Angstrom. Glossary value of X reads 0.14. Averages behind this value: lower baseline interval 13.5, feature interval 11.6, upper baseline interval 13.1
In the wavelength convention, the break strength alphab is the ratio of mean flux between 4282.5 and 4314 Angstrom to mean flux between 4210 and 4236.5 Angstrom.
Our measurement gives 0.83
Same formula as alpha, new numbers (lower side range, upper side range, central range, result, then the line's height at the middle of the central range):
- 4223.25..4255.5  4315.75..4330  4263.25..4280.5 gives 0.013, 13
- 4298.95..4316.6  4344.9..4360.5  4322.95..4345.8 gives -0.001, 12.6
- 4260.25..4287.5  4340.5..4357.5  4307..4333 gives 0.078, 13.2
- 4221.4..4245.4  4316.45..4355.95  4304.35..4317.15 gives 0.200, 13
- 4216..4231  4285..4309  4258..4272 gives -0.091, 12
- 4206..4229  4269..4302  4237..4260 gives -0.026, 13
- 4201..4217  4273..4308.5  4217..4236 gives 0.038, 13.6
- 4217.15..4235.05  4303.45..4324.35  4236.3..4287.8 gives -0.050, 12.5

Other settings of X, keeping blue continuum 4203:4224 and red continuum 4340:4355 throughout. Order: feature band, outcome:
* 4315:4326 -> 0.03 mag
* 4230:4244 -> 0.05 mag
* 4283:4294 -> 0.08 mag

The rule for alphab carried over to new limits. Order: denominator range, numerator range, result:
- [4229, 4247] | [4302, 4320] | 0.84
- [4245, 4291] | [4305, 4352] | 0.96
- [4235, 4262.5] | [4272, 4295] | 0.96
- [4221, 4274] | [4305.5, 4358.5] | 0.97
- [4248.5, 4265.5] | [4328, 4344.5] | 0.96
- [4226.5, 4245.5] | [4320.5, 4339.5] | 0.98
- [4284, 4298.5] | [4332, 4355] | 1.07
